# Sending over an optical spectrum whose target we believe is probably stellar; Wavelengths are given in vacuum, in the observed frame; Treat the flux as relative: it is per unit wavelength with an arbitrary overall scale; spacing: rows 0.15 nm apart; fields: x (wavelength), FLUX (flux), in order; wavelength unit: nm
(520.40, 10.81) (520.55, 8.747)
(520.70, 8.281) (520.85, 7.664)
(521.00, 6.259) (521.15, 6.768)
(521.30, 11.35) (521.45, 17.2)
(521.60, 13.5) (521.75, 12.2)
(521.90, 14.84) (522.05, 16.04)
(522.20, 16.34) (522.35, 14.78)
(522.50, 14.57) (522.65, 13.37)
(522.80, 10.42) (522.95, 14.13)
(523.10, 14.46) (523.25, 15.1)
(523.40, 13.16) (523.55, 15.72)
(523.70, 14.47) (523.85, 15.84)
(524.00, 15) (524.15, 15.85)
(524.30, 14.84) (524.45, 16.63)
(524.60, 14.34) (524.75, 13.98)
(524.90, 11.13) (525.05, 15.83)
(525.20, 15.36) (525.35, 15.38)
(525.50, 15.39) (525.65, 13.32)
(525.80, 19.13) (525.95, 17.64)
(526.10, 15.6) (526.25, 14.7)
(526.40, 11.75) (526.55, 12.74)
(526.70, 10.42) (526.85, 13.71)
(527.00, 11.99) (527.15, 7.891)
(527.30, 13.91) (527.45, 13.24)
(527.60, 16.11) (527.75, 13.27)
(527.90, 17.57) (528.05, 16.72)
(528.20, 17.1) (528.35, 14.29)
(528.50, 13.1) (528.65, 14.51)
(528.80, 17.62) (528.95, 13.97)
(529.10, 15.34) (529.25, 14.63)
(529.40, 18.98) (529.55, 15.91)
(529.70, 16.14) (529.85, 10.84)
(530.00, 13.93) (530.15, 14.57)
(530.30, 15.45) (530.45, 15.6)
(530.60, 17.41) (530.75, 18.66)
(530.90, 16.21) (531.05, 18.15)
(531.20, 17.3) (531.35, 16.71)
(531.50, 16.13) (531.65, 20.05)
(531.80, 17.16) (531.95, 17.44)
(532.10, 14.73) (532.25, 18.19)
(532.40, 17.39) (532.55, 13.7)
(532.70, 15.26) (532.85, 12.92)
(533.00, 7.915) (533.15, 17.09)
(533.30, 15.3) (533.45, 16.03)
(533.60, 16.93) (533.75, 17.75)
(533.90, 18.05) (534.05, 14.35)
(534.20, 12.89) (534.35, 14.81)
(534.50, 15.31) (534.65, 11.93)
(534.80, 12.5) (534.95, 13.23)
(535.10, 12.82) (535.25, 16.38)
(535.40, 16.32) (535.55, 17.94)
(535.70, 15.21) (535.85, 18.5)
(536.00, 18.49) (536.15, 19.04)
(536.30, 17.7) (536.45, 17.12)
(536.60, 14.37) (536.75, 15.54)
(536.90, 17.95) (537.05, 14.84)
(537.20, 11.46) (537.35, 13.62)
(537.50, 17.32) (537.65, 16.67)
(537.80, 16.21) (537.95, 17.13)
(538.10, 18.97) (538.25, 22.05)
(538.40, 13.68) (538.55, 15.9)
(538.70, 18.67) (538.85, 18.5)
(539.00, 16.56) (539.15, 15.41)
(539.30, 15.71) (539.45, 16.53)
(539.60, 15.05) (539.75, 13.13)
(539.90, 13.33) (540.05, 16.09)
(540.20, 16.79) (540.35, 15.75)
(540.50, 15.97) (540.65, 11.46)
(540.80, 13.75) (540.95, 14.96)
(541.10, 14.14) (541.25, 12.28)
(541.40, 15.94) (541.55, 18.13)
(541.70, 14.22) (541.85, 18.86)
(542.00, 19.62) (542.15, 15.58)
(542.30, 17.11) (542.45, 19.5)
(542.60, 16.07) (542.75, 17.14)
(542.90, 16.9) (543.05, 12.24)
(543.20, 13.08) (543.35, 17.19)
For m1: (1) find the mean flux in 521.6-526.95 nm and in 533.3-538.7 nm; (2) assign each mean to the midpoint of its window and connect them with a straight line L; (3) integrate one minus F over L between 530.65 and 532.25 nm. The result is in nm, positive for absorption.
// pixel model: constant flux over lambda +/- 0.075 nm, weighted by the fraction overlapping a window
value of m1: -0.20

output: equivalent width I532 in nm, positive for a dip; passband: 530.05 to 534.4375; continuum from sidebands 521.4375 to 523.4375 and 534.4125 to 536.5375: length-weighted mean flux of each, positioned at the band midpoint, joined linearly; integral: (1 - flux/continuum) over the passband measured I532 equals -0.151 nm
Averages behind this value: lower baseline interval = 14.2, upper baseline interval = 15.9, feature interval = 16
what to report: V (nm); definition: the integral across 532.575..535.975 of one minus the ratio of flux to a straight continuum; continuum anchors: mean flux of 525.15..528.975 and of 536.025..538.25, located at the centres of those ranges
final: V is 0.20 nm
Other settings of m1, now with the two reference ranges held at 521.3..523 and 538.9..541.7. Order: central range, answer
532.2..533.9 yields -0.08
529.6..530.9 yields -0.07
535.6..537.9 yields -0.22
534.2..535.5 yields 0.06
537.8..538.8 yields -0.18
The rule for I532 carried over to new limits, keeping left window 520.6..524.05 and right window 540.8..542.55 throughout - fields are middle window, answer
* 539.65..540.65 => 0.071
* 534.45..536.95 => -0.097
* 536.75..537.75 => 0.012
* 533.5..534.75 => -0.016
